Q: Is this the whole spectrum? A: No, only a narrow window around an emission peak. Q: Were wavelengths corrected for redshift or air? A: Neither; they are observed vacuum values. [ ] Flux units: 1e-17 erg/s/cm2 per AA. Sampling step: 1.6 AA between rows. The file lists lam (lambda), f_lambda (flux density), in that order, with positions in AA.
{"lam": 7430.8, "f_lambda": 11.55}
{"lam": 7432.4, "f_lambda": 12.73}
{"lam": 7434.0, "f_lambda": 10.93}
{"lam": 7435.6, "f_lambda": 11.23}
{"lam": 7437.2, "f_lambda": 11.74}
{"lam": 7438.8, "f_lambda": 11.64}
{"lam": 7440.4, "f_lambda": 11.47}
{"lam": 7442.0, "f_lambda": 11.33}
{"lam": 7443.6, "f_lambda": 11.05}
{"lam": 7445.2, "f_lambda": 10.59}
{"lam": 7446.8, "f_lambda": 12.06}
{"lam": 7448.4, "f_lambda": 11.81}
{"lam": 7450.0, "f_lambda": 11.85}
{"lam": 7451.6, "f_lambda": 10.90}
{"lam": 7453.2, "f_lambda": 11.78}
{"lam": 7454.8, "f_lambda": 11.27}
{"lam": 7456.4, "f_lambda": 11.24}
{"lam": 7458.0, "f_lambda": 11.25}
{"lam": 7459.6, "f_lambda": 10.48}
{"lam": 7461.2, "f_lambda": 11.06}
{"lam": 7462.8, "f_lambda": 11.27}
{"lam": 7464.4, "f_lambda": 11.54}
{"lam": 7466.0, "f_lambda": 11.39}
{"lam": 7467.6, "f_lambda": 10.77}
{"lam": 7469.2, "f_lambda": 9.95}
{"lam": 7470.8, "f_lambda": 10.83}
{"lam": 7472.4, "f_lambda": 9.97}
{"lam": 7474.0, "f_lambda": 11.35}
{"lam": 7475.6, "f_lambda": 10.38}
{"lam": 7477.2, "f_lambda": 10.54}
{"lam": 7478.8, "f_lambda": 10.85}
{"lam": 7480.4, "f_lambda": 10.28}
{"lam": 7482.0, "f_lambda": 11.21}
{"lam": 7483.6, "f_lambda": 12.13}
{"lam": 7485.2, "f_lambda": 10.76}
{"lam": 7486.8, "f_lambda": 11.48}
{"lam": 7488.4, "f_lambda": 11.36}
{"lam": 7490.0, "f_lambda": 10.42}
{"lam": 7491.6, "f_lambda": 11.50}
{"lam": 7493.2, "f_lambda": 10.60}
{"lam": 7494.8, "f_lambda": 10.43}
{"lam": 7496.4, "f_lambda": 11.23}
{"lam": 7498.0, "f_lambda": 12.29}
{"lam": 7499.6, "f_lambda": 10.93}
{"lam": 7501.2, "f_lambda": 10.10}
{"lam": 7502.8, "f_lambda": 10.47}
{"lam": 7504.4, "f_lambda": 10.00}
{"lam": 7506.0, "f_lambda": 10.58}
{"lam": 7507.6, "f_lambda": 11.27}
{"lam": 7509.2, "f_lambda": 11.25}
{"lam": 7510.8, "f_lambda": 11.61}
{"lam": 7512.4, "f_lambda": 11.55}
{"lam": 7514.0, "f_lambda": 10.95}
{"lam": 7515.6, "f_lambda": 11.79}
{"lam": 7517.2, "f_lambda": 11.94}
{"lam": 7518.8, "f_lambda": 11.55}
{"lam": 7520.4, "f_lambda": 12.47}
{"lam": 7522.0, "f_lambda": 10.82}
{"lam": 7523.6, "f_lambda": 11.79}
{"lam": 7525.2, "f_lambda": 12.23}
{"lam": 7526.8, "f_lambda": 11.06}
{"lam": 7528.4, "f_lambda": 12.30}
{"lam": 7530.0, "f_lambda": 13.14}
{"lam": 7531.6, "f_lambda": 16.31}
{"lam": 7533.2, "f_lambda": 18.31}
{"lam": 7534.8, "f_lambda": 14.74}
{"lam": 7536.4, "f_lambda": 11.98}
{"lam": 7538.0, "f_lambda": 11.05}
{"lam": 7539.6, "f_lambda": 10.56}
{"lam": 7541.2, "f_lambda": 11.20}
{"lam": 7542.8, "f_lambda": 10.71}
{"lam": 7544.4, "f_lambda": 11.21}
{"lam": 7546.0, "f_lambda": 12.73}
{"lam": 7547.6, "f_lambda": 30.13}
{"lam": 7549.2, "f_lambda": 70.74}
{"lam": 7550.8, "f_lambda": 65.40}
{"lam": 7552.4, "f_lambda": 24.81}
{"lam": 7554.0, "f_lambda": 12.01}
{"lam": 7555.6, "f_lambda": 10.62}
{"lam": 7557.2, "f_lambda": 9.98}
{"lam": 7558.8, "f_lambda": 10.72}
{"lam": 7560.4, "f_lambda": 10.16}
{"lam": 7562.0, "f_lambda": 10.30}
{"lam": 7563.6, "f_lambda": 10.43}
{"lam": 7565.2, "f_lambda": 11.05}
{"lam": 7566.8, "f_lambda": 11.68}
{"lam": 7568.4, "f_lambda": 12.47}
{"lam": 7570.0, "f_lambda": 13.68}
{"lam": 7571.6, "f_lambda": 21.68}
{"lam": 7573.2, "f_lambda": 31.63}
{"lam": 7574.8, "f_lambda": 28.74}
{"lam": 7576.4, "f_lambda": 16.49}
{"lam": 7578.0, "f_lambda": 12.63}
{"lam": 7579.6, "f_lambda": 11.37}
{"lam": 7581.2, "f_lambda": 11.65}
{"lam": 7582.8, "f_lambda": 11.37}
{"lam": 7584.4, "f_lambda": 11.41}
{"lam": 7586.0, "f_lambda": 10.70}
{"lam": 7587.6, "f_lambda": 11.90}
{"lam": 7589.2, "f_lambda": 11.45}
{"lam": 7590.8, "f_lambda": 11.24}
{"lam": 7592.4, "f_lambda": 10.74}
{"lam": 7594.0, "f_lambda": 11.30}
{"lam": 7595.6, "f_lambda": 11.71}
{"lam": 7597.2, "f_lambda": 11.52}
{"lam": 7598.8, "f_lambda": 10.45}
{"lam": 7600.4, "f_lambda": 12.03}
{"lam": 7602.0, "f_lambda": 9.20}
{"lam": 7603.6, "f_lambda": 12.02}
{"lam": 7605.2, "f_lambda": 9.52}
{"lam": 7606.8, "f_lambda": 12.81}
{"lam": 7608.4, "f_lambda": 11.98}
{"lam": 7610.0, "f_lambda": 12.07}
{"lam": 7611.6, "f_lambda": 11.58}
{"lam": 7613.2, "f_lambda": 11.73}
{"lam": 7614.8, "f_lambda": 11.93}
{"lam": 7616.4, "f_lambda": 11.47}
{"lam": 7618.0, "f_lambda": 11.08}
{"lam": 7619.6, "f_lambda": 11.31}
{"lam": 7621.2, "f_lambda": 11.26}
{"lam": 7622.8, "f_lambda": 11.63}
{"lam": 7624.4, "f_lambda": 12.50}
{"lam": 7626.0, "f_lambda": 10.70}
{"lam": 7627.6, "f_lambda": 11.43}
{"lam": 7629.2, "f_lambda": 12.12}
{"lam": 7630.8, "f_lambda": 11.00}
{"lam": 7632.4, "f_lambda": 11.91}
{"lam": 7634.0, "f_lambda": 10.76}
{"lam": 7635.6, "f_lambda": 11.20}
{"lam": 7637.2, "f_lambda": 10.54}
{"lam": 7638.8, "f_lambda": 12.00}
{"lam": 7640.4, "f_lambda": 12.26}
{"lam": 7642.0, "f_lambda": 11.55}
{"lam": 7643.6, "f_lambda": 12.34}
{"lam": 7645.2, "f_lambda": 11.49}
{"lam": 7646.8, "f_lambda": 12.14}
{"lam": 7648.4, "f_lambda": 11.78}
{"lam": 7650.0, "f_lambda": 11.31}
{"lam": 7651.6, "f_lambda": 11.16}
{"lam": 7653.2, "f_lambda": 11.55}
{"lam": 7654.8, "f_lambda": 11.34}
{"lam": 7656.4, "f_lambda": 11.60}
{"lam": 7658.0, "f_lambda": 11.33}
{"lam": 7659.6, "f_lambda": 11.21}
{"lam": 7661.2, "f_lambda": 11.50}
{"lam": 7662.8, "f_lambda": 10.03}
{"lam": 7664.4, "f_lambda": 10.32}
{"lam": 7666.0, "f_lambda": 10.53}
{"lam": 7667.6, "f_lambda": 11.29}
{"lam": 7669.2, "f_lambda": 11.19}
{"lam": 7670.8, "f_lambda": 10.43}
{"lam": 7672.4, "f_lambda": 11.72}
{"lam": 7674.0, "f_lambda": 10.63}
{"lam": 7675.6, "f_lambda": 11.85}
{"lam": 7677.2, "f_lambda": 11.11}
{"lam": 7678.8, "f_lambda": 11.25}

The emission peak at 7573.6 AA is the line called [N II]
